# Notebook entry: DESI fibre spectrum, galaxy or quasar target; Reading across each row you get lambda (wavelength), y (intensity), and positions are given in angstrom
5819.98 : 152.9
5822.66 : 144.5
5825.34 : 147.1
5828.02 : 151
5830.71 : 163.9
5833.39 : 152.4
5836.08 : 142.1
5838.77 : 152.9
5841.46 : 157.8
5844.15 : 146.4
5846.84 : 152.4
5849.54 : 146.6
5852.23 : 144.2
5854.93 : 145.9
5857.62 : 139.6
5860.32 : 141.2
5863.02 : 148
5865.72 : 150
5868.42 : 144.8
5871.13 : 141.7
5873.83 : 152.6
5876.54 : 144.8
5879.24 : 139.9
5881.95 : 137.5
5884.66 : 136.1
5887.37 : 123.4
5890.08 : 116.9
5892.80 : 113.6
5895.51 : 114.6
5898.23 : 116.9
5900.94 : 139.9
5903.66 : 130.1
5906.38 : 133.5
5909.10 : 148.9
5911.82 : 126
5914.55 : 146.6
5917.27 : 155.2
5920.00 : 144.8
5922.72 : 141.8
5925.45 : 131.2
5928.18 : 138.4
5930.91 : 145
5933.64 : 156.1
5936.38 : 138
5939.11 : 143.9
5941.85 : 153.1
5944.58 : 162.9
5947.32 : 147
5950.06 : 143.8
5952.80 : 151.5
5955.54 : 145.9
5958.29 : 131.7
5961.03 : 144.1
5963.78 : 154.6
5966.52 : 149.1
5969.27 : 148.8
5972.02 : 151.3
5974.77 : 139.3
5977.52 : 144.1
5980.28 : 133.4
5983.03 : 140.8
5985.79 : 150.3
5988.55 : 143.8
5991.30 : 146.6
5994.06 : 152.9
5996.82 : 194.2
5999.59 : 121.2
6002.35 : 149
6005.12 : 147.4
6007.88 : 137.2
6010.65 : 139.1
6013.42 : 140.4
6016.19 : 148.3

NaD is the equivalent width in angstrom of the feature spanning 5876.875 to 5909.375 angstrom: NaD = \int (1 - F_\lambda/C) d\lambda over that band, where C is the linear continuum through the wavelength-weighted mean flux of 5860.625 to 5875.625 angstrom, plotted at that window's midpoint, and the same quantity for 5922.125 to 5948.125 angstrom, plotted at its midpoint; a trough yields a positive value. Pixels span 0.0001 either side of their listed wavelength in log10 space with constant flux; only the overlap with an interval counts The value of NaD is 3.9 angstrom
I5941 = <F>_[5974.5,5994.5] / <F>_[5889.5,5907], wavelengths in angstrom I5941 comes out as 1.16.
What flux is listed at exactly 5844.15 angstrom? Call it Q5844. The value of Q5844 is 146.4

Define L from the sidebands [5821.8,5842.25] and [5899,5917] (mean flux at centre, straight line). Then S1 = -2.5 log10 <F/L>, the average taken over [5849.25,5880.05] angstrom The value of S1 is 0.005 mag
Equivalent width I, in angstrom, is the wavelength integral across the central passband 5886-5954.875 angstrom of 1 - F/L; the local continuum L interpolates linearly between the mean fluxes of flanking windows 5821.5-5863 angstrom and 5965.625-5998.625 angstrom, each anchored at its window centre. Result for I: 4.7 angstrom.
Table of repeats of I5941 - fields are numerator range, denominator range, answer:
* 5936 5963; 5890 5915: 1.14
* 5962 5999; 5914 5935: 1.03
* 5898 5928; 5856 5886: 0.97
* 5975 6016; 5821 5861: 0.98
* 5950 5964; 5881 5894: 1.15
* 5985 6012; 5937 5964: 1.01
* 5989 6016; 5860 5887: 1.03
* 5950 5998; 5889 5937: 1.09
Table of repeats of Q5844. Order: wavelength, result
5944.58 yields 162.9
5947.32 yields 147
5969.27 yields 148.8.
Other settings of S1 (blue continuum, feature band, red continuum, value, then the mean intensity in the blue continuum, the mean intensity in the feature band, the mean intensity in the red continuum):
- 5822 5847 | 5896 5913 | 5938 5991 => 0.131 mag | 151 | 132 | 146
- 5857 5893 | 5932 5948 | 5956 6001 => -0.049 mag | 139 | 150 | 147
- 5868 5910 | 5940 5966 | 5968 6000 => -0.039 mag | 133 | 148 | 148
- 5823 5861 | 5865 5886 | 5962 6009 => 0.039 mag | 149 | 143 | 147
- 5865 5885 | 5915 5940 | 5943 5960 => 0.016 mag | 144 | 144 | 147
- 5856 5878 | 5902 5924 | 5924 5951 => 0.037 mag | 145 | 141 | 146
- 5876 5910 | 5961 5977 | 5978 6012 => -0.045 mag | 130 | 148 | 146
